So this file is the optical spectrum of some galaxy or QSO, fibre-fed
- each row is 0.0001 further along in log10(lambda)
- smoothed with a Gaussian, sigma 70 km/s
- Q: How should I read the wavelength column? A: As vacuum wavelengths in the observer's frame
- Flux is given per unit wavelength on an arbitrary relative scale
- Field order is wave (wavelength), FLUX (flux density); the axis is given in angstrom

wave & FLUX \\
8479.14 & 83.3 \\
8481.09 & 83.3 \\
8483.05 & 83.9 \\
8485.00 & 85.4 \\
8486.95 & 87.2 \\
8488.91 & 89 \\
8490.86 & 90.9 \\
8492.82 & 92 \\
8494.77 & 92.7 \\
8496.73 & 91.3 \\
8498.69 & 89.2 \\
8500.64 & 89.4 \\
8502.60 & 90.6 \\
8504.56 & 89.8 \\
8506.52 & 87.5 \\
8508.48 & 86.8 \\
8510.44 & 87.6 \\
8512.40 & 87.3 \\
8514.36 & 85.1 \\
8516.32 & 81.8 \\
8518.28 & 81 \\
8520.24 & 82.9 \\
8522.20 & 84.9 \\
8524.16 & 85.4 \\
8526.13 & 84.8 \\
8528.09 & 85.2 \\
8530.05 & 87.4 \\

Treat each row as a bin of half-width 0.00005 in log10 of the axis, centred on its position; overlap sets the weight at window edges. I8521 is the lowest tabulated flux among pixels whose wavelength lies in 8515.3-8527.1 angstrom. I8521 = 81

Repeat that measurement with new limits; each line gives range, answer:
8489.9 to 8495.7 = 90.9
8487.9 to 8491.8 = 89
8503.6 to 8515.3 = 85.1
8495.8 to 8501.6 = 89.2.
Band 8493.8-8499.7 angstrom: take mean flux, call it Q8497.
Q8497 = 91.1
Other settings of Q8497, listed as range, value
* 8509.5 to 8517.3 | 85.5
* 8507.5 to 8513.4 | 87.2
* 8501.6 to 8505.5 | 90.1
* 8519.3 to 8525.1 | 84.5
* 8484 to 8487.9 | 86.4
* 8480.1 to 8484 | 83.5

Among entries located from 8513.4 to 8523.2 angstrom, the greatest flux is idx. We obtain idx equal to 85.1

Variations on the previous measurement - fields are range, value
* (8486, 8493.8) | 92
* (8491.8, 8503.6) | 92.7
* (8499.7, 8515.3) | 90.6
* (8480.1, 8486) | 85.4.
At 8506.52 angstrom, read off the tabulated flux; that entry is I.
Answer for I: 87.5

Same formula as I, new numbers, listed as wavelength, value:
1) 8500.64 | 89.4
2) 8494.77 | 92.7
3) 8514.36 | 85.1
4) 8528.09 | 85.2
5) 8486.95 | 87.2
